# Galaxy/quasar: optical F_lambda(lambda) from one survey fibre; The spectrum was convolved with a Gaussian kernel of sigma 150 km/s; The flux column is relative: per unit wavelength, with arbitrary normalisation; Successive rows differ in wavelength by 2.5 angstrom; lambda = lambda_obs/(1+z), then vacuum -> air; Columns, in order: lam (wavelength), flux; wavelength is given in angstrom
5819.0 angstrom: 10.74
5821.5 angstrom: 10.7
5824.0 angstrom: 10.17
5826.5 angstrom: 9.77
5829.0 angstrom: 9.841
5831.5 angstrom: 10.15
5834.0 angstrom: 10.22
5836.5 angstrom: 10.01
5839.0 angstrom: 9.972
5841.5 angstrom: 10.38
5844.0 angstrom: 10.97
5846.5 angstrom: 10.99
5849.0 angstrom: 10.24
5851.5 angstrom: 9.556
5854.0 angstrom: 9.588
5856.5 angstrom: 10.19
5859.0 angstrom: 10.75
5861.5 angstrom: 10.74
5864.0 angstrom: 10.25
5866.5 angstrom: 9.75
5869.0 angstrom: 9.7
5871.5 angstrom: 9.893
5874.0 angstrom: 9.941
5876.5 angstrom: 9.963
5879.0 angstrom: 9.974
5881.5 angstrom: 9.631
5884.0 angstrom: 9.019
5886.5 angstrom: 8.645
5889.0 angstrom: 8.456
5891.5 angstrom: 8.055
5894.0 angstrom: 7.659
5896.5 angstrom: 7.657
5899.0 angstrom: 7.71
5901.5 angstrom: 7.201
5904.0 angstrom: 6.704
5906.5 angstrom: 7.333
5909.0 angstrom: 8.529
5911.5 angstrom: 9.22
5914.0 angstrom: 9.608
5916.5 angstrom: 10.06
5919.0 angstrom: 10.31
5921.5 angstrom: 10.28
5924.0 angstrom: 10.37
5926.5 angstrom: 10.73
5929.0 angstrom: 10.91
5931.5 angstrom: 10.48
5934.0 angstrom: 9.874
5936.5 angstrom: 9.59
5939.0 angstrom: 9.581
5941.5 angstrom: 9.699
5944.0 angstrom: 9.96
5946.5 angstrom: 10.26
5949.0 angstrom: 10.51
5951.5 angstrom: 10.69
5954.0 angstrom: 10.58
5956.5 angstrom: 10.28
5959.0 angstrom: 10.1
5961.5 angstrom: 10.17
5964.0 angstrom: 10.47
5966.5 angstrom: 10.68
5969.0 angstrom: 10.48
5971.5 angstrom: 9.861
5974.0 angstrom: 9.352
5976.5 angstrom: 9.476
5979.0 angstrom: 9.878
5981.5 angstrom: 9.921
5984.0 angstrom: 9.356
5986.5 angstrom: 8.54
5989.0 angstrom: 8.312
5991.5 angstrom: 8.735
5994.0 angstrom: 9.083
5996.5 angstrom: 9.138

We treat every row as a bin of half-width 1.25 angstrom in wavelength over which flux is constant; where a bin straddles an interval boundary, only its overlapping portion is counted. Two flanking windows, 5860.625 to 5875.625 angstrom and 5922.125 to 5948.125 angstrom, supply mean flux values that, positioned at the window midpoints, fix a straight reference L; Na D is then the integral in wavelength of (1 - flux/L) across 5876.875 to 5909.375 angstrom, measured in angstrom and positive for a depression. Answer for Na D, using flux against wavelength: 5.9 angstrom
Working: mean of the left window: 10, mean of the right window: 10.2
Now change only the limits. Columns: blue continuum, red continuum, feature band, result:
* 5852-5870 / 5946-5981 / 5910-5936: 0.0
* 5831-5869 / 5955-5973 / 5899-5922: 3.5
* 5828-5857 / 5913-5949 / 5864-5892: 2.0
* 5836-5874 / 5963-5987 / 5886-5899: 2.7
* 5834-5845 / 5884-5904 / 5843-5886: -4.0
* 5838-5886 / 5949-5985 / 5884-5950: 5.8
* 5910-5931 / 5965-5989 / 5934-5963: -0.6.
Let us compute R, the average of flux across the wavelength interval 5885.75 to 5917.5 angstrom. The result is 8.2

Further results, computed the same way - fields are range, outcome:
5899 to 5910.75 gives 7.55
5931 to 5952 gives 10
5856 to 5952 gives 9.47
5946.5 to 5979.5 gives 10.2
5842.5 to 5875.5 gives 10.2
